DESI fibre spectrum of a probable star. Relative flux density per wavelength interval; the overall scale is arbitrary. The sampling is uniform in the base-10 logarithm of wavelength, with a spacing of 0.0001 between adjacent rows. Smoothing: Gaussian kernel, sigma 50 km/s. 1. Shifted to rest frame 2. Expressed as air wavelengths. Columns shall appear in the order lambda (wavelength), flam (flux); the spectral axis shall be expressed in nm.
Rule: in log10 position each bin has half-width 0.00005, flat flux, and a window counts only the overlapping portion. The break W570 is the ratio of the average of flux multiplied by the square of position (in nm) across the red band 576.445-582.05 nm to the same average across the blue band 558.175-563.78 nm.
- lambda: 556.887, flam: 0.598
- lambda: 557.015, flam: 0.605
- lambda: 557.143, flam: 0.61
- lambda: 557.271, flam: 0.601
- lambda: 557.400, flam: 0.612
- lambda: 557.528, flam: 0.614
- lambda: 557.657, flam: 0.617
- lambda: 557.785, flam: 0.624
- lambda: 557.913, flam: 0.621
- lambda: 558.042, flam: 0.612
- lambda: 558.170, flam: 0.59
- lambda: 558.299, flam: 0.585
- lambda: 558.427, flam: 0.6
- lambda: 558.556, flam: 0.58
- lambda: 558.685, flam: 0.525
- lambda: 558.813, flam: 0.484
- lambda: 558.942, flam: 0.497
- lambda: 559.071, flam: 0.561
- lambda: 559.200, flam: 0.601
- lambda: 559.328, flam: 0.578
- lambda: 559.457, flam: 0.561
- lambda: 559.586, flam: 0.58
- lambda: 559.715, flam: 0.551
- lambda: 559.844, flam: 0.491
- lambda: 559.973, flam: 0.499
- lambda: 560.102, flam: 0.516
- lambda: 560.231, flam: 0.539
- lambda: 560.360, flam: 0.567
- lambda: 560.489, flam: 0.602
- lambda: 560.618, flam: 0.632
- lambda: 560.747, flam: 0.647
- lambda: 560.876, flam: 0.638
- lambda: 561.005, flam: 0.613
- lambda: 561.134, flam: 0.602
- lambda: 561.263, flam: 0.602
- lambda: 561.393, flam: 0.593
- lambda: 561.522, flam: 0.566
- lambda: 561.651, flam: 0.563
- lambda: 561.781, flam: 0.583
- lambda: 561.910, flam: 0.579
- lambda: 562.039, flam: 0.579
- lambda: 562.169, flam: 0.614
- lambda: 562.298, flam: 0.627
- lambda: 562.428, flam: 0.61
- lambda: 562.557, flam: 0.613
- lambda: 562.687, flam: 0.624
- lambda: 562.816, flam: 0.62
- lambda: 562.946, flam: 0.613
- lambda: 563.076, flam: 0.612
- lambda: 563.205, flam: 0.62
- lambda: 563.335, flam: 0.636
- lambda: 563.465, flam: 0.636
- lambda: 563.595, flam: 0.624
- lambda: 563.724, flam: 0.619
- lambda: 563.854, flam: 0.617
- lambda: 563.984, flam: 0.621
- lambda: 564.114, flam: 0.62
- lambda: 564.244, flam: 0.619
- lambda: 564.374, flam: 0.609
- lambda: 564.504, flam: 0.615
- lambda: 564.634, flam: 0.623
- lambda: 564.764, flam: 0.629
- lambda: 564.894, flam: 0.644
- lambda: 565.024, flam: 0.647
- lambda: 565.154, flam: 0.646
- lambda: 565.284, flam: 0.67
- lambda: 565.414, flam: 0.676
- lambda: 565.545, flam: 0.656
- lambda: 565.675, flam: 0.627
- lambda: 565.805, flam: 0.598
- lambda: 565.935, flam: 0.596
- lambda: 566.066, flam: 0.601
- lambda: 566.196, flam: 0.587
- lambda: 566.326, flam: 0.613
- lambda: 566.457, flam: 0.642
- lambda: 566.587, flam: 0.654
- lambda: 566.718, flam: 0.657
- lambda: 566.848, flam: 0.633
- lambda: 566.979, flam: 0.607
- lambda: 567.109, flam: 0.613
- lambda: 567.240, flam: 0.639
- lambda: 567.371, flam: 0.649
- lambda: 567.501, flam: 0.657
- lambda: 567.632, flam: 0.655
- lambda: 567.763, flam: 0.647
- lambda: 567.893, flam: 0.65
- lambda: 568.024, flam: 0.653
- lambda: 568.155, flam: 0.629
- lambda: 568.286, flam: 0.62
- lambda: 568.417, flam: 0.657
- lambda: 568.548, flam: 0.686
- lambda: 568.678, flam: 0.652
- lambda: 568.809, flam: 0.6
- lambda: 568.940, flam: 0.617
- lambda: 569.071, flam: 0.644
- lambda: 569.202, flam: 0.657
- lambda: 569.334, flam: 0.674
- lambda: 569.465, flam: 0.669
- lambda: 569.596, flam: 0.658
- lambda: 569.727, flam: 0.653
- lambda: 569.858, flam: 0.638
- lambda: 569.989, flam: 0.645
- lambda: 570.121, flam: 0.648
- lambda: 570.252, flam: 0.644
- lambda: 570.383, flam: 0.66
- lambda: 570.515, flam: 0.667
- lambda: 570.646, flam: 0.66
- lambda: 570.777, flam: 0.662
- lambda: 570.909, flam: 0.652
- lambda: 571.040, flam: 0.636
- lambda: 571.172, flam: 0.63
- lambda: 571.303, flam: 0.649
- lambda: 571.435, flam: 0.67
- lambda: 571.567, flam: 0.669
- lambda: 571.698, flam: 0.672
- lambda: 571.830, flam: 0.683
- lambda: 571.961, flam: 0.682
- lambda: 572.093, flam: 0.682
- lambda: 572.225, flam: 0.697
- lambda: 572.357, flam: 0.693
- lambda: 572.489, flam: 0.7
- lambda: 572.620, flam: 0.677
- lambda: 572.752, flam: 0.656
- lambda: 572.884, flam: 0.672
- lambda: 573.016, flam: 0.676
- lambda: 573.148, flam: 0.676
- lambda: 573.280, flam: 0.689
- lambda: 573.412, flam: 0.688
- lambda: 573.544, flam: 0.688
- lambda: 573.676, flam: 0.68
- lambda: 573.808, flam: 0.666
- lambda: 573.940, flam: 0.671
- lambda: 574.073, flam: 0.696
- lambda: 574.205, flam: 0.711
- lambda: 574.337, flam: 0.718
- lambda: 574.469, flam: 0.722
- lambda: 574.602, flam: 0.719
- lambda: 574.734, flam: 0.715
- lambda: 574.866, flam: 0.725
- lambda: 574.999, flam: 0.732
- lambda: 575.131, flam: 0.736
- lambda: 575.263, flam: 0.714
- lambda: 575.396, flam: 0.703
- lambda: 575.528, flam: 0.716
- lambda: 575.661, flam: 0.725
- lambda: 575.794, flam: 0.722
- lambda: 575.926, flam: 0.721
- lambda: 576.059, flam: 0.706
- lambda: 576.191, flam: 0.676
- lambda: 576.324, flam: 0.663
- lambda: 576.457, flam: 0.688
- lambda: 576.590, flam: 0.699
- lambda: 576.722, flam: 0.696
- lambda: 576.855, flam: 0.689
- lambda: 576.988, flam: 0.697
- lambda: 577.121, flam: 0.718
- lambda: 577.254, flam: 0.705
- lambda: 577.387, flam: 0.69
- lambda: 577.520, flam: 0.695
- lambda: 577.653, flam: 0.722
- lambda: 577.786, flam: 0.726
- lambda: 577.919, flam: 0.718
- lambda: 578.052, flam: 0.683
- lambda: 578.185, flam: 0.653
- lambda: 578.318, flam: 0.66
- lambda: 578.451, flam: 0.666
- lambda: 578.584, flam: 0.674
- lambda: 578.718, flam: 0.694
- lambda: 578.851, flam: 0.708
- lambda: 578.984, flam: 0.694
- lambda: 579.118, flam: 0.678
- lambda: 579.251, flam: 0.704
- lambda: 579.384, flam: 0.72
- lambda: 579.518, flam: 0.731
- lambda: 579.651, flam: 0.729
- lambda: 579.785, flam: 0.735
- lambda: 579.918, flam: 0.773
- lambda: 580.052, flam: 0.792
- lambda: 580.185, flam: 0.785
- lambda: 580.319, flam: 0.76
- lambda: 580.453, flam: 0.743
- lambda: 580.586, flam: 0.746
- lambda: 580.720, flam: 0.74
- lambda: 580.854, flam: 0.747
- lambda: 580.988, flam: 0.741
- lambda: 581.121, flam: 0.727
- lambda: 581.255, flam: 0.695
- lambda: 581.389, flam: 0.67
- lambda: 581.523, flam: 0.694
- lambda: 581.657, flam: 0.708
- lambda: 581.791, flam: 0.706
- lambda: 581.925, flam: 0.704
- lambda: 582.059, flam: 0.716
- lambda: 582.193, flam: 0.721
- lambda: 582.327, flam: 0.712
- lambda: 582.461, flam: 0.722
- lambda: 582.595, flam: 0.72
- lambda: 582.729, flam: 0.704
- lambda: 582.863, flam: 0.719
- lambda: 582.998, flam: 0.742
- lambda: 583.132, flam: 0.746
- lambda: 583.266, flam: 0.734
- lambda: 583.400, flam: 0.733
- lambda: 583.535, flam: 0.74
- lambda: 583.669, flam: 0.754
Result 1.3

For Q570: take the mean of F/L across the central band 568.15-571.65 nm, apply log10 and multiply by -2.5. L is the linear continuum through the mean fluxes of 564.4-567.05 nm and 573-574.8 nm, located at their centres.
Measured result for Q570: 0.02 mag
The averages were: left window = 0.631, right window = 0.694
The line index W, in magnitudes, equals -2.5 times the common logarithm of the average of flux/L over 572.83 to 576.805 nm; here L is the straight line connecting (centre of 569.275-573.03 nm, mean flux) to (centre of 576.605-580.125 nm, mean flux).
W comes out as -0.02 mag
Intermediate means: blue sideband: 0.665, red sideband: 0.706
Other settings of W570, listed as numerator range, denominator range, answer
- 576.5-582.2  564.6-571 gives 1.16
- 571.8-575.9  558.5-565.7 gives 1.22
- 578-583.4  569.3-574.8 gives 1.10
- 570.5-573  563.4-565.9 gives 1.09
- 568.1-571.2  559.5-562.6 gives 1.15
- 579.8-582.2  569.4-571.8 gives 1.16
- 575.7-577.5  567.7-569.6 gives 1.11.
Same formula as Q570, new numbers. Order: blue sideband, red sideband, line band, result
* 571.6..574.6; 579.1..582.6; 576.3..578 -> 0.01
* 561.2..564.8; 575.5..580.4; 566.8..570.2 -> 0.00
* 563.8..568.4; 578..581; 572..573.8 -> -0.01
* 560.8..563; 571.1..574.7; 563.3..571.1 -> 0.00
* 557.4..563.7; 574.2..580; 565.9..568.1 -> 0.00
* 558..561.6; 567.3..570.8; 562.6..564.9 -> -0.03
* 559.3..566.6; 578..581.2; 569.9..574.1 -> 0.00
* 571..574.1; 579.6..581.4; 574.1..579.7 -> 0.01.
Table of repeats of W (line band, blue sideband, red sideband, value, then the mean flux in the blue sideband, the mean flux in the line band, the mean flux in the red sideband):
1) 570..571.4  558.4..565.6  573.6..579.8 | 0.014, 0.598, 0.651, 0.702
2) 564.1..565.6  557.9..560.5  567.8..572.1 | -0.053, 0.557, 0.638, 0.653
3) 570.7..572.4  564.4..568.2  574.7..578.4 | 0.005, 0.635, 0.667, 0.703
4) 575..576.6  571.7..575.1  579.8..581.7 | 0.000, 0.693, 0.707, 0.738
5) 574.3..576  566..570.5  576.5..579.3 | -0.065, 0.642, 0.721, 0.694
